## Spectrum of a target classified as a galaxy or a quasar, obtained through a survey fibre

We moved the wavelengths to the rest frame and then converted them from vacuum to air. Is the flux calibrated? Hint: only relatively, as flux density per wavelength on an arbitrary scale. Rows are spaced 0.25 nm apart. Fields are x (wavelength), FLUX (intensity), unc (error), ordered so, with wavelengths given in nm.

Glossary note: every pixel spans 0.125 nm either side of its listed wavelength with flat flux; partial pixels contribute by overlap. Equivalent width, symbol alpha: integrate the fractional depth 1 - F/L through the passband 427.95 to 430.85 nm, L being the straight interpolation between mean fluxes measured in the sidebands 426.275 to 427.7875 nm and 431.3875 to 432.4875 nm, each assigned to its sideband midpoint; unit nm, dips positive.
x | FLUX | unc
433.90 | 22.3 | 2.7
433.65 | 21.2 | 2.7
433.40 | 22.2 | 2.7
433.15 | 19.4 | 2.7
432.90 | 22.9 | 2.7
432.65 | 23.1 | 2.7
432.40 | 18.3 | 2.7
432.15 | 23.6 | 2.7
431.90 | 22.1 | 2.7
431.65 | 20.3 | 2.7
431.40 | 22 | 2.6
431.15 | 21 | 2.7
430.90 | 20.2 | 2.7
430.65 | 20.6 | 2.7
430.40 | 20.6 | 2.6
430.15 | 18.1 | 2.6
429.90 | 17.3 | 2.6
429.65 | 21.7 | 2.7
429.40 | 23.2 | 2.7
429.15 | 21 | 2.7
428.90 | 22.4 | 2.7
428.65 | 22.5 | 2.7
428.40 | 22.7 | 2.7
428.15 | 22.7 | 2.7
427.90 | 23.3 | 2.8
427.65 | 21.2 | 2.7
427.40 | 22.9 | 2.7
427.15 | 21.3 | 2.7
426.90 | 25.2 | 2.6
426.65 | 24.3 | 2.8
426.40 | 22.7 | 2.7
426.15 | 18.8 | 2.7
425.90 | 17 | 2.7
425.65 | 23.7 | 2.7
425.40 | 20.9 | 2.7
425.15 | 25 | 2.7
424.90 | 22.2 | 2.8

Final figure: 0.125 nm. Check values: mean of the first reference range 22.9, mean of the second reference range 21.3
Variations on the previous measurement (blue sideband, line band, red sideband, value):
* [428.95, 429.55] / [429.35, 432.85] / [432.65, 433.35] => 0.16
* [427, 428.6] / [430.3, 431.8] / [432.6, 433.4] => 0.08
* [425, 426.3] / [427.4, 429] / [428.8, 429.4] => -0.05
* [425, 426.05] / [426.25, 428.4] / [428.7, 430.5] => -0.17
